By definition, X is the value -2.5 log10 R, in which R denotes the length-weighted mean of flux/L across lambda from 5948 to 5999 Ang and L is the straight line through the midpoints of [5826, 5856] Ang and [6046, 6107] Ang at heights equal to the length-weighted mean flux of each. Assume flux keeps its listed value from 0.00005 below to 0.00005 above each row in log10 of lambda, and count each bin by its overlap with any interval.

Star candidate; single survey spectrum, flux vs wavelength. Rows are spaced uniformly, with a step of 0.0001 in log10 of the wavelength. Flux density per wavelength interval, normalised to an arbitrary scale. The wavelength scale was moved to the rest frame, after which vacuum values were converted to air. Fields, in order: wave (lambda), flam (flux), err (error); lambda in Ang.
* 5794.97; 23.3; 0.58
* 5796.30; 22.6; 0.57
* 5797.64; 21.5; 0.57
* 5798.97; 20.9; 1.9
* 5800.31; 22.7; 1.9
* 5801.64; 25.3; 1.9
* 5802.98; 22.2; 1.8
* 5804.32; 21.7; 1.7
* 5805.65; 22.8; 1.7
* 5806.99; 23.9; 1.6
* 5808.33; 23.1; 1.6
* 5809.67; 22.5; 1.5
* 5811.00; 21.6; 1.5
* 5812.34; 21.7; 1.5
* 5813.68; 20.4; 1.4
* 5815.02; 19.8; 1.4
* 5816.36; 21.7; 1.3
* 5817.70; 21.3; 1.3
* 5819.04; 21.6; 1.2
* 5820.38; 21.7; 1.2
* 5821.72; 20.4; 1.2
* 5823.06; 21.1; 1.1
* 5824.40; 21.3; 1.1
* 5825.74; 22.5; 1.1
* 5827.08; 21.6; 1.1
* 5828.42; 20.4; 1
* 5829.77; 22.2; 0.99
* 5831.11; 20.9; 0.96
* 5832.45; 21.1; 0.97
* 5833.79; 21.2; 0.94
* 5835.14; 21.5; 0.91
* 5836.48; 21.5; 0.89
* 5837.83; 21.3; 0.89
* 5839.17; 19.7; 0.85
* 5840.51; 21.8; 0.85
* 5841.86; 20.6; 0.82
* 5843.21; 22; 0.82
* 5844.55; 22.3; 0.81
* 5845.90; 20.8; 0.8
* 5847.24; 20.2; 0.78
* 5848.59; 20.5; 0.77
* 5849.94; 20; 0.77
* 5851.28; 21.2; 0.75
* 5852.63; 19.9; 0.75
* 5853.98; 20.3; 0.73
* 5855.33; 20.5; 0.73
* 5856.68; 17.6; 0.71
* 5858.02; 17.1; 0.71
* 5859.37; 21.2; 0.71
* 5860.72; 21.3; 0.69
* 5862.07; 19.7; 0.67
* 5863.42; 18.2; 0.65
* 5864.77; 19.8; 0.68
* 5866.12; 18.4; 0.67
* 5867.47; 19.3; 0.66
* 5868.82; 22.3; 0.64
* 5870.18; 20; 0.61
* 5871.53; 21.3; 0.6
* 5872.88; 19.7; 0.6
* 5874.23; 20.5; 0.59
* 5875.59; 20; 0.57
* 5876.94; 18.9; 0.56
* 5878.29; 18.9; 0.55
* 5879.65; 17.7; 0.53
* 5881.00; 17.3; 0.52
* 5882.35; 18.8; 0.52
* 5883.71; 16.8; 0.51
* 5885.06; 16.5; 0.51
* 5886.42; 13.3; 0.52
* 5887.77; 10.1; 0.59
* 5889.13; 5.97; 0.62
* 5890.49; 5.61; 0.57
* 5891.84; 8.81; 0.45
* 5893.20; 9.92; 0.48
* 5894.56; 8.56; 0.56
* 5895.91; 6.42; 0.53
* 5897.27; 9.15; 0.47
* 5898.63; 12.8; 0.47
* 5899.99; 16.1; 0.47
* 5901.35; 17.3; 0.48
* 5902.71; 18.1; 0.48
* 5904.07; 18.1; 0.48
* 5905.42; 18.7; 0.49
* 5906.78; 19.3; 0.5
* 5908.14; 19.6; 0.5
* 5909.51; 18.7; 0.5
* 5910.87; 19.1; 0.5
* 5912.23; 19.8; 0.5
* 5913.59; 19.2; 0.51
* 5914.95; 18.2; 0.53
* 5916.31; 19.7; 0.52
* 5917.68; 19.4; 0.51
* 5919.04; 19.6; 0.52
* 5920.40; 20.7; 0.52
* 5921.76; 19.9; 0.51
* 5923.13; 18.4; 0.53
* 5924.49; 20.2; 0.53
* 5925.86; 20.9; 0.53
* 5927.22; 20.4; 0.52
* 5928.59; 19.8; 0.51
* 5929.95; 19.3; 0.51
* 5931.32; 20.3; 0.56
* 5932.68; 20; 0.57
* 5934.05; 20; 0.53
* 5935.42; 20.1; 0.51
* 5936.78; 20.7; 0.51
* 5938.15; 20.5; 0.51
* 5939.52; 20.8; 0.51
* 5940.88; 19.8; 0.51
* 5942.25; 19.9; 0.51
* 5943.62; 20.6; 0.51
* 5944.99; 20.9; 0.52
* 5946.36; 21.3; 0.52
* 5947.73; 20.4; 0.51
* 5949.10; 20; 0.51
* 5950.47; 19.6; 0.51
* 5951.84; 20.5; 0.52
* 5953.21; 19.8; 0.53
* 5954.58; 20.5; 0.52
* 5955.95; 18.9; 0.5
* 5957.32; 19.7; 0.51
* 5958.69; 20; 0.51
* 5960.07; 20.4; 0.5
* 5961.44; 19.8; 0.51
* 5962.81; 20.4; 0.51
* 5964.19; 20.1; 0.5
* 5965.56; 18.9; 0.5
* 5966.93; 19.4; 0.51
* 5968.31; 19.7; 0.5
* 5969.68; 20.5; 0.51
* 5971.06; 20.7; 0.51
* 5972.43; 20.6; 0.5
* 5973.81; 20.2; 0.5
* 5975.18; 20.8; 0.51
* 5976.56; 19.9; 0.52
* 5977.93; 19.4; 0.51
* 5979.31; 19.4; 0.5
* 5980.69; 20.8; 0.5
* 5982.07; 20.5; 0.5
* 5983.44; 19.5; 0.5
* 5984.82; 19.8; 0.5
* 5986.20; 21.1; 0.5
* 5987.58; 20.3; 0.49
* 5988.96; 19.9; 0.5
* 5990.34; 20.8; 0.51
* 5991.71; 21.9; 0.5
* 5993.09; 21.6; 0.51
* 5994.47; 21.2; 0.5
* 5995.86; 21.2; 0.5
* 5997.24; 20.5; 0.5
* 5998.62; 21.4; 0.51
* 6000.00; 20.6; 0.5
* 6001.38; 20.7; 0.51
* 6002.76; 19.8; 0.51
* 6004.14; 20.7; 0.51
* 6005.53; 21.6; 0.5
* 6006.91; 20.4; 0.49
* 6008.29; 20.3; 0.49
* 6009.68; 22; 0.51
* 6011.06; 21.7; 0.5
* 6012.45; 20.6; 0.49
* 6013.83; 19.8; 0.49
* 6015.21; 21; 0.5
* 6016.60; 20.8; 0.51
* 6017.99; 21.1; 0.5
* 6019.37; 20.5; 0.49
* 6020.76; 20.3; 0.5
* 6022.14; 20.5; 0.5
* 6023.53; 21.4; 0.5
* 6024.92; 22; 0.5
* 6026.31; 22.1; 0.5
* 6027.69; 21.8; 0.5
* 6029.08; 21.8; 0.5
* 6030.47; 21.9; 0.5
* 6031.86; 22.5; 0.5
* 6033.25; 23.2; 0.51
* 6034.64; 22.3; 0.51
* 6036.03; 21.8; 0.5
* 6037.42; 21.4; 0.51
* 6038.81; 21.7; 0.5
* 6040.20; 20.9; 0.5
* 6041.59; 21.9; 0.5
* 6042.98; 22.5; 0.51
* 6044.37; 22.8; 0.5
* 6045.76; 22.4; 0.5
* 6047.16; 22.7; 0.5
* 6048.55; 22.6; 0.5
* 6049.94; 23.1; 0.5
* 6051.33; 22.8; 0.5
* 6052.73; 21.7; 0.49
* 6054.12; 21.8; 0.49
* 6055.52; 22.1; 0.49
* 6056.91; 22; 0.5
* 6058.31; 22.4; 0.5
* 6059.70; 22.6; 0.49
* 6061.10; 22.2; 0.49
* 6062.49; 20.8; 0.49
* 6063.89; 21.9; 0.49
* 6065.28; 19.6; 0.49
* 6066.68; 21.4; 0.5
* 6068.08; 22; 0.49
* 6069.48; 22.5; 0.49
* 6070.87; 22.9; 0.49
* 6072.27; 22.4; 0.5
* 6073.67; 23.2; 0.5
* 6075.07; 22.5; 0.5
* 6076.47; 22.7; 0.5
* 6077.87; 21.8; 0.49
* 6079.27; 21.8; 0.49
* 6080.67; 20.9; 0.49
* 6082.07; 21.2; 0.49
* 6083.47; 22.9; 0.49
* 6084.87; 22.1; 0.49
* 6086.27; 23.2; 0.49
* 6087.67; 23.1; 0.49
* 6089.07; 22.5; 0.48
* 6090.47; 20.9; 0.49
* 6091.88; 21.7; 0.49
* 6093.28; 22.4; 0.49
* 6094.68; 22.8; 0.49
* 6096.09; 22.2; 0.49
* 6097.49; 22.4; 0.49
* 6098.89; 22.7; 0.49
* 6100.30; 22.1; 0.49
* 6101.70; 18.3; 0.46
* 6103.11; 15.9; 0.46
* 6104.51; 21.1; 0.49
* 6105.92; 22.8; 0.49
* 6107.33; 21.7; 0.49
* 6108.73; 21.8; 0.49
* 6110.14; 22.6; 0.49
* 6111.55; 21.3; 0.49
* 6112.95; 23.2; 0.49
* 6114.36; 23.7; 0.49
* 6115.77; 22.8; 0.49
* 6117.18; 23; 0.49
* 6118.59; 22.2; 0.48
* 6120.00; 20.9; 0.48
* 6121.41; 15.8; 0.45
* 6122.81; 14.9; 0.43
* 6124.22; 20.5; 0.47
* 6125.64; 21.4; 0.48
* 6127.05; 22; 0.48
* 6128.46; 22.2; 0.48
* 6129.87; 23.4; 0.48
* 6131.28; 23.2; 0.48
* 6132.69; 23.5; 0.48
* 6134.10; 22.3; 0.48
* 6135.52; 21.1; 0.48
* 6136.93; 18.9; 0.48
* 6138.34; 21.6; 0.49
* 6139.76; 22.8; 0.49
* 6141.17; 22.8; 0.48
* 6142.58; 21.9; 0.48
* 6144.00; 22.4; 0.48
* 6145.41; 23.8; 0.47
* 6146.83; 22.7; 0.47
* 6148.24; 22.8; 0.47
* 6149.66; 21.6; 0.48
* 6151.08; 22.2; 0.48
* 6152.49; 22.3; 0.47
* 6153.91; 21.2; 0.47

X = 0.066 mag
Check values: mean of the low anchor 21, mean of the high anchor 21.9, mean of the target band 20.3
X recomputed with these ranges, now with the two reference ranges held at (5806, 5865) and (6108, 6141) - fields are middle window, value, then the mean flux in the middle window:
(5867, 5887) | 0.12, 18.8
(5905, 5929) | 0.08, 19.5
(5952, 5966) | 0.07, 19.9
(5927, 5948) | 0.05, 20.3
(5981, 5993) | 0.04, 20.6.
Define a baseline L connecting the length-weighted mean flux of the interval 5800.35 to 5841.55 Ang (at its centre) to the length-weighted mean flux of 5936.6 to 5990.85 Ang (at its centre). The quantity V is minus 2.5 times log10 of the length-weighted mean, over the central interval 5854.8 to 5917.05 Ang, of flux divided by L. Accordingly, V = 0.24 mag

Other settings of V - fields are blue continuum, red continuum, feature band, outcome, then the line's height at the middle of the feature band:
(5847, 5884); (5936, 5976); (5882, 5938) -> 0.19 mag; 19.9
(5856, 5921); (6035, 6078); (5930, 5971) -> -0.07 mag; 18.8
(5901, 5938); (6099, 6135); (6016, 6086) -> -0.06 mag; 20.7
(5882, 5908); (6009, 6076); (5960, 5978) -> -0.15 mag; 17.6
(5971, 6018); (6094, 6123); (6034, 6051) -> -0.07 mag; 20.9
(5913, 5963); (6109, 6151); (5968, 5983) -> 0.01 mag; 20.4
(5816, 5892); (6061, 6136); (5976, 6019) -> 0.00 mag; 20.7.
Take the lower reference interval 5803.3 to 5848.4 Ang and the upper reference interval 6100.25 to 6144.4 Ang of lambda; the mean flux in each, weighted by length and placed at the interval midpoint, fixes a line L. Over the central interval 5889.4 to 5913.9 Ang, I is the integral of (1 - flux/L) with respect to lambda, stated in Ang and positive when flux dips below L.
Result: 7.9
